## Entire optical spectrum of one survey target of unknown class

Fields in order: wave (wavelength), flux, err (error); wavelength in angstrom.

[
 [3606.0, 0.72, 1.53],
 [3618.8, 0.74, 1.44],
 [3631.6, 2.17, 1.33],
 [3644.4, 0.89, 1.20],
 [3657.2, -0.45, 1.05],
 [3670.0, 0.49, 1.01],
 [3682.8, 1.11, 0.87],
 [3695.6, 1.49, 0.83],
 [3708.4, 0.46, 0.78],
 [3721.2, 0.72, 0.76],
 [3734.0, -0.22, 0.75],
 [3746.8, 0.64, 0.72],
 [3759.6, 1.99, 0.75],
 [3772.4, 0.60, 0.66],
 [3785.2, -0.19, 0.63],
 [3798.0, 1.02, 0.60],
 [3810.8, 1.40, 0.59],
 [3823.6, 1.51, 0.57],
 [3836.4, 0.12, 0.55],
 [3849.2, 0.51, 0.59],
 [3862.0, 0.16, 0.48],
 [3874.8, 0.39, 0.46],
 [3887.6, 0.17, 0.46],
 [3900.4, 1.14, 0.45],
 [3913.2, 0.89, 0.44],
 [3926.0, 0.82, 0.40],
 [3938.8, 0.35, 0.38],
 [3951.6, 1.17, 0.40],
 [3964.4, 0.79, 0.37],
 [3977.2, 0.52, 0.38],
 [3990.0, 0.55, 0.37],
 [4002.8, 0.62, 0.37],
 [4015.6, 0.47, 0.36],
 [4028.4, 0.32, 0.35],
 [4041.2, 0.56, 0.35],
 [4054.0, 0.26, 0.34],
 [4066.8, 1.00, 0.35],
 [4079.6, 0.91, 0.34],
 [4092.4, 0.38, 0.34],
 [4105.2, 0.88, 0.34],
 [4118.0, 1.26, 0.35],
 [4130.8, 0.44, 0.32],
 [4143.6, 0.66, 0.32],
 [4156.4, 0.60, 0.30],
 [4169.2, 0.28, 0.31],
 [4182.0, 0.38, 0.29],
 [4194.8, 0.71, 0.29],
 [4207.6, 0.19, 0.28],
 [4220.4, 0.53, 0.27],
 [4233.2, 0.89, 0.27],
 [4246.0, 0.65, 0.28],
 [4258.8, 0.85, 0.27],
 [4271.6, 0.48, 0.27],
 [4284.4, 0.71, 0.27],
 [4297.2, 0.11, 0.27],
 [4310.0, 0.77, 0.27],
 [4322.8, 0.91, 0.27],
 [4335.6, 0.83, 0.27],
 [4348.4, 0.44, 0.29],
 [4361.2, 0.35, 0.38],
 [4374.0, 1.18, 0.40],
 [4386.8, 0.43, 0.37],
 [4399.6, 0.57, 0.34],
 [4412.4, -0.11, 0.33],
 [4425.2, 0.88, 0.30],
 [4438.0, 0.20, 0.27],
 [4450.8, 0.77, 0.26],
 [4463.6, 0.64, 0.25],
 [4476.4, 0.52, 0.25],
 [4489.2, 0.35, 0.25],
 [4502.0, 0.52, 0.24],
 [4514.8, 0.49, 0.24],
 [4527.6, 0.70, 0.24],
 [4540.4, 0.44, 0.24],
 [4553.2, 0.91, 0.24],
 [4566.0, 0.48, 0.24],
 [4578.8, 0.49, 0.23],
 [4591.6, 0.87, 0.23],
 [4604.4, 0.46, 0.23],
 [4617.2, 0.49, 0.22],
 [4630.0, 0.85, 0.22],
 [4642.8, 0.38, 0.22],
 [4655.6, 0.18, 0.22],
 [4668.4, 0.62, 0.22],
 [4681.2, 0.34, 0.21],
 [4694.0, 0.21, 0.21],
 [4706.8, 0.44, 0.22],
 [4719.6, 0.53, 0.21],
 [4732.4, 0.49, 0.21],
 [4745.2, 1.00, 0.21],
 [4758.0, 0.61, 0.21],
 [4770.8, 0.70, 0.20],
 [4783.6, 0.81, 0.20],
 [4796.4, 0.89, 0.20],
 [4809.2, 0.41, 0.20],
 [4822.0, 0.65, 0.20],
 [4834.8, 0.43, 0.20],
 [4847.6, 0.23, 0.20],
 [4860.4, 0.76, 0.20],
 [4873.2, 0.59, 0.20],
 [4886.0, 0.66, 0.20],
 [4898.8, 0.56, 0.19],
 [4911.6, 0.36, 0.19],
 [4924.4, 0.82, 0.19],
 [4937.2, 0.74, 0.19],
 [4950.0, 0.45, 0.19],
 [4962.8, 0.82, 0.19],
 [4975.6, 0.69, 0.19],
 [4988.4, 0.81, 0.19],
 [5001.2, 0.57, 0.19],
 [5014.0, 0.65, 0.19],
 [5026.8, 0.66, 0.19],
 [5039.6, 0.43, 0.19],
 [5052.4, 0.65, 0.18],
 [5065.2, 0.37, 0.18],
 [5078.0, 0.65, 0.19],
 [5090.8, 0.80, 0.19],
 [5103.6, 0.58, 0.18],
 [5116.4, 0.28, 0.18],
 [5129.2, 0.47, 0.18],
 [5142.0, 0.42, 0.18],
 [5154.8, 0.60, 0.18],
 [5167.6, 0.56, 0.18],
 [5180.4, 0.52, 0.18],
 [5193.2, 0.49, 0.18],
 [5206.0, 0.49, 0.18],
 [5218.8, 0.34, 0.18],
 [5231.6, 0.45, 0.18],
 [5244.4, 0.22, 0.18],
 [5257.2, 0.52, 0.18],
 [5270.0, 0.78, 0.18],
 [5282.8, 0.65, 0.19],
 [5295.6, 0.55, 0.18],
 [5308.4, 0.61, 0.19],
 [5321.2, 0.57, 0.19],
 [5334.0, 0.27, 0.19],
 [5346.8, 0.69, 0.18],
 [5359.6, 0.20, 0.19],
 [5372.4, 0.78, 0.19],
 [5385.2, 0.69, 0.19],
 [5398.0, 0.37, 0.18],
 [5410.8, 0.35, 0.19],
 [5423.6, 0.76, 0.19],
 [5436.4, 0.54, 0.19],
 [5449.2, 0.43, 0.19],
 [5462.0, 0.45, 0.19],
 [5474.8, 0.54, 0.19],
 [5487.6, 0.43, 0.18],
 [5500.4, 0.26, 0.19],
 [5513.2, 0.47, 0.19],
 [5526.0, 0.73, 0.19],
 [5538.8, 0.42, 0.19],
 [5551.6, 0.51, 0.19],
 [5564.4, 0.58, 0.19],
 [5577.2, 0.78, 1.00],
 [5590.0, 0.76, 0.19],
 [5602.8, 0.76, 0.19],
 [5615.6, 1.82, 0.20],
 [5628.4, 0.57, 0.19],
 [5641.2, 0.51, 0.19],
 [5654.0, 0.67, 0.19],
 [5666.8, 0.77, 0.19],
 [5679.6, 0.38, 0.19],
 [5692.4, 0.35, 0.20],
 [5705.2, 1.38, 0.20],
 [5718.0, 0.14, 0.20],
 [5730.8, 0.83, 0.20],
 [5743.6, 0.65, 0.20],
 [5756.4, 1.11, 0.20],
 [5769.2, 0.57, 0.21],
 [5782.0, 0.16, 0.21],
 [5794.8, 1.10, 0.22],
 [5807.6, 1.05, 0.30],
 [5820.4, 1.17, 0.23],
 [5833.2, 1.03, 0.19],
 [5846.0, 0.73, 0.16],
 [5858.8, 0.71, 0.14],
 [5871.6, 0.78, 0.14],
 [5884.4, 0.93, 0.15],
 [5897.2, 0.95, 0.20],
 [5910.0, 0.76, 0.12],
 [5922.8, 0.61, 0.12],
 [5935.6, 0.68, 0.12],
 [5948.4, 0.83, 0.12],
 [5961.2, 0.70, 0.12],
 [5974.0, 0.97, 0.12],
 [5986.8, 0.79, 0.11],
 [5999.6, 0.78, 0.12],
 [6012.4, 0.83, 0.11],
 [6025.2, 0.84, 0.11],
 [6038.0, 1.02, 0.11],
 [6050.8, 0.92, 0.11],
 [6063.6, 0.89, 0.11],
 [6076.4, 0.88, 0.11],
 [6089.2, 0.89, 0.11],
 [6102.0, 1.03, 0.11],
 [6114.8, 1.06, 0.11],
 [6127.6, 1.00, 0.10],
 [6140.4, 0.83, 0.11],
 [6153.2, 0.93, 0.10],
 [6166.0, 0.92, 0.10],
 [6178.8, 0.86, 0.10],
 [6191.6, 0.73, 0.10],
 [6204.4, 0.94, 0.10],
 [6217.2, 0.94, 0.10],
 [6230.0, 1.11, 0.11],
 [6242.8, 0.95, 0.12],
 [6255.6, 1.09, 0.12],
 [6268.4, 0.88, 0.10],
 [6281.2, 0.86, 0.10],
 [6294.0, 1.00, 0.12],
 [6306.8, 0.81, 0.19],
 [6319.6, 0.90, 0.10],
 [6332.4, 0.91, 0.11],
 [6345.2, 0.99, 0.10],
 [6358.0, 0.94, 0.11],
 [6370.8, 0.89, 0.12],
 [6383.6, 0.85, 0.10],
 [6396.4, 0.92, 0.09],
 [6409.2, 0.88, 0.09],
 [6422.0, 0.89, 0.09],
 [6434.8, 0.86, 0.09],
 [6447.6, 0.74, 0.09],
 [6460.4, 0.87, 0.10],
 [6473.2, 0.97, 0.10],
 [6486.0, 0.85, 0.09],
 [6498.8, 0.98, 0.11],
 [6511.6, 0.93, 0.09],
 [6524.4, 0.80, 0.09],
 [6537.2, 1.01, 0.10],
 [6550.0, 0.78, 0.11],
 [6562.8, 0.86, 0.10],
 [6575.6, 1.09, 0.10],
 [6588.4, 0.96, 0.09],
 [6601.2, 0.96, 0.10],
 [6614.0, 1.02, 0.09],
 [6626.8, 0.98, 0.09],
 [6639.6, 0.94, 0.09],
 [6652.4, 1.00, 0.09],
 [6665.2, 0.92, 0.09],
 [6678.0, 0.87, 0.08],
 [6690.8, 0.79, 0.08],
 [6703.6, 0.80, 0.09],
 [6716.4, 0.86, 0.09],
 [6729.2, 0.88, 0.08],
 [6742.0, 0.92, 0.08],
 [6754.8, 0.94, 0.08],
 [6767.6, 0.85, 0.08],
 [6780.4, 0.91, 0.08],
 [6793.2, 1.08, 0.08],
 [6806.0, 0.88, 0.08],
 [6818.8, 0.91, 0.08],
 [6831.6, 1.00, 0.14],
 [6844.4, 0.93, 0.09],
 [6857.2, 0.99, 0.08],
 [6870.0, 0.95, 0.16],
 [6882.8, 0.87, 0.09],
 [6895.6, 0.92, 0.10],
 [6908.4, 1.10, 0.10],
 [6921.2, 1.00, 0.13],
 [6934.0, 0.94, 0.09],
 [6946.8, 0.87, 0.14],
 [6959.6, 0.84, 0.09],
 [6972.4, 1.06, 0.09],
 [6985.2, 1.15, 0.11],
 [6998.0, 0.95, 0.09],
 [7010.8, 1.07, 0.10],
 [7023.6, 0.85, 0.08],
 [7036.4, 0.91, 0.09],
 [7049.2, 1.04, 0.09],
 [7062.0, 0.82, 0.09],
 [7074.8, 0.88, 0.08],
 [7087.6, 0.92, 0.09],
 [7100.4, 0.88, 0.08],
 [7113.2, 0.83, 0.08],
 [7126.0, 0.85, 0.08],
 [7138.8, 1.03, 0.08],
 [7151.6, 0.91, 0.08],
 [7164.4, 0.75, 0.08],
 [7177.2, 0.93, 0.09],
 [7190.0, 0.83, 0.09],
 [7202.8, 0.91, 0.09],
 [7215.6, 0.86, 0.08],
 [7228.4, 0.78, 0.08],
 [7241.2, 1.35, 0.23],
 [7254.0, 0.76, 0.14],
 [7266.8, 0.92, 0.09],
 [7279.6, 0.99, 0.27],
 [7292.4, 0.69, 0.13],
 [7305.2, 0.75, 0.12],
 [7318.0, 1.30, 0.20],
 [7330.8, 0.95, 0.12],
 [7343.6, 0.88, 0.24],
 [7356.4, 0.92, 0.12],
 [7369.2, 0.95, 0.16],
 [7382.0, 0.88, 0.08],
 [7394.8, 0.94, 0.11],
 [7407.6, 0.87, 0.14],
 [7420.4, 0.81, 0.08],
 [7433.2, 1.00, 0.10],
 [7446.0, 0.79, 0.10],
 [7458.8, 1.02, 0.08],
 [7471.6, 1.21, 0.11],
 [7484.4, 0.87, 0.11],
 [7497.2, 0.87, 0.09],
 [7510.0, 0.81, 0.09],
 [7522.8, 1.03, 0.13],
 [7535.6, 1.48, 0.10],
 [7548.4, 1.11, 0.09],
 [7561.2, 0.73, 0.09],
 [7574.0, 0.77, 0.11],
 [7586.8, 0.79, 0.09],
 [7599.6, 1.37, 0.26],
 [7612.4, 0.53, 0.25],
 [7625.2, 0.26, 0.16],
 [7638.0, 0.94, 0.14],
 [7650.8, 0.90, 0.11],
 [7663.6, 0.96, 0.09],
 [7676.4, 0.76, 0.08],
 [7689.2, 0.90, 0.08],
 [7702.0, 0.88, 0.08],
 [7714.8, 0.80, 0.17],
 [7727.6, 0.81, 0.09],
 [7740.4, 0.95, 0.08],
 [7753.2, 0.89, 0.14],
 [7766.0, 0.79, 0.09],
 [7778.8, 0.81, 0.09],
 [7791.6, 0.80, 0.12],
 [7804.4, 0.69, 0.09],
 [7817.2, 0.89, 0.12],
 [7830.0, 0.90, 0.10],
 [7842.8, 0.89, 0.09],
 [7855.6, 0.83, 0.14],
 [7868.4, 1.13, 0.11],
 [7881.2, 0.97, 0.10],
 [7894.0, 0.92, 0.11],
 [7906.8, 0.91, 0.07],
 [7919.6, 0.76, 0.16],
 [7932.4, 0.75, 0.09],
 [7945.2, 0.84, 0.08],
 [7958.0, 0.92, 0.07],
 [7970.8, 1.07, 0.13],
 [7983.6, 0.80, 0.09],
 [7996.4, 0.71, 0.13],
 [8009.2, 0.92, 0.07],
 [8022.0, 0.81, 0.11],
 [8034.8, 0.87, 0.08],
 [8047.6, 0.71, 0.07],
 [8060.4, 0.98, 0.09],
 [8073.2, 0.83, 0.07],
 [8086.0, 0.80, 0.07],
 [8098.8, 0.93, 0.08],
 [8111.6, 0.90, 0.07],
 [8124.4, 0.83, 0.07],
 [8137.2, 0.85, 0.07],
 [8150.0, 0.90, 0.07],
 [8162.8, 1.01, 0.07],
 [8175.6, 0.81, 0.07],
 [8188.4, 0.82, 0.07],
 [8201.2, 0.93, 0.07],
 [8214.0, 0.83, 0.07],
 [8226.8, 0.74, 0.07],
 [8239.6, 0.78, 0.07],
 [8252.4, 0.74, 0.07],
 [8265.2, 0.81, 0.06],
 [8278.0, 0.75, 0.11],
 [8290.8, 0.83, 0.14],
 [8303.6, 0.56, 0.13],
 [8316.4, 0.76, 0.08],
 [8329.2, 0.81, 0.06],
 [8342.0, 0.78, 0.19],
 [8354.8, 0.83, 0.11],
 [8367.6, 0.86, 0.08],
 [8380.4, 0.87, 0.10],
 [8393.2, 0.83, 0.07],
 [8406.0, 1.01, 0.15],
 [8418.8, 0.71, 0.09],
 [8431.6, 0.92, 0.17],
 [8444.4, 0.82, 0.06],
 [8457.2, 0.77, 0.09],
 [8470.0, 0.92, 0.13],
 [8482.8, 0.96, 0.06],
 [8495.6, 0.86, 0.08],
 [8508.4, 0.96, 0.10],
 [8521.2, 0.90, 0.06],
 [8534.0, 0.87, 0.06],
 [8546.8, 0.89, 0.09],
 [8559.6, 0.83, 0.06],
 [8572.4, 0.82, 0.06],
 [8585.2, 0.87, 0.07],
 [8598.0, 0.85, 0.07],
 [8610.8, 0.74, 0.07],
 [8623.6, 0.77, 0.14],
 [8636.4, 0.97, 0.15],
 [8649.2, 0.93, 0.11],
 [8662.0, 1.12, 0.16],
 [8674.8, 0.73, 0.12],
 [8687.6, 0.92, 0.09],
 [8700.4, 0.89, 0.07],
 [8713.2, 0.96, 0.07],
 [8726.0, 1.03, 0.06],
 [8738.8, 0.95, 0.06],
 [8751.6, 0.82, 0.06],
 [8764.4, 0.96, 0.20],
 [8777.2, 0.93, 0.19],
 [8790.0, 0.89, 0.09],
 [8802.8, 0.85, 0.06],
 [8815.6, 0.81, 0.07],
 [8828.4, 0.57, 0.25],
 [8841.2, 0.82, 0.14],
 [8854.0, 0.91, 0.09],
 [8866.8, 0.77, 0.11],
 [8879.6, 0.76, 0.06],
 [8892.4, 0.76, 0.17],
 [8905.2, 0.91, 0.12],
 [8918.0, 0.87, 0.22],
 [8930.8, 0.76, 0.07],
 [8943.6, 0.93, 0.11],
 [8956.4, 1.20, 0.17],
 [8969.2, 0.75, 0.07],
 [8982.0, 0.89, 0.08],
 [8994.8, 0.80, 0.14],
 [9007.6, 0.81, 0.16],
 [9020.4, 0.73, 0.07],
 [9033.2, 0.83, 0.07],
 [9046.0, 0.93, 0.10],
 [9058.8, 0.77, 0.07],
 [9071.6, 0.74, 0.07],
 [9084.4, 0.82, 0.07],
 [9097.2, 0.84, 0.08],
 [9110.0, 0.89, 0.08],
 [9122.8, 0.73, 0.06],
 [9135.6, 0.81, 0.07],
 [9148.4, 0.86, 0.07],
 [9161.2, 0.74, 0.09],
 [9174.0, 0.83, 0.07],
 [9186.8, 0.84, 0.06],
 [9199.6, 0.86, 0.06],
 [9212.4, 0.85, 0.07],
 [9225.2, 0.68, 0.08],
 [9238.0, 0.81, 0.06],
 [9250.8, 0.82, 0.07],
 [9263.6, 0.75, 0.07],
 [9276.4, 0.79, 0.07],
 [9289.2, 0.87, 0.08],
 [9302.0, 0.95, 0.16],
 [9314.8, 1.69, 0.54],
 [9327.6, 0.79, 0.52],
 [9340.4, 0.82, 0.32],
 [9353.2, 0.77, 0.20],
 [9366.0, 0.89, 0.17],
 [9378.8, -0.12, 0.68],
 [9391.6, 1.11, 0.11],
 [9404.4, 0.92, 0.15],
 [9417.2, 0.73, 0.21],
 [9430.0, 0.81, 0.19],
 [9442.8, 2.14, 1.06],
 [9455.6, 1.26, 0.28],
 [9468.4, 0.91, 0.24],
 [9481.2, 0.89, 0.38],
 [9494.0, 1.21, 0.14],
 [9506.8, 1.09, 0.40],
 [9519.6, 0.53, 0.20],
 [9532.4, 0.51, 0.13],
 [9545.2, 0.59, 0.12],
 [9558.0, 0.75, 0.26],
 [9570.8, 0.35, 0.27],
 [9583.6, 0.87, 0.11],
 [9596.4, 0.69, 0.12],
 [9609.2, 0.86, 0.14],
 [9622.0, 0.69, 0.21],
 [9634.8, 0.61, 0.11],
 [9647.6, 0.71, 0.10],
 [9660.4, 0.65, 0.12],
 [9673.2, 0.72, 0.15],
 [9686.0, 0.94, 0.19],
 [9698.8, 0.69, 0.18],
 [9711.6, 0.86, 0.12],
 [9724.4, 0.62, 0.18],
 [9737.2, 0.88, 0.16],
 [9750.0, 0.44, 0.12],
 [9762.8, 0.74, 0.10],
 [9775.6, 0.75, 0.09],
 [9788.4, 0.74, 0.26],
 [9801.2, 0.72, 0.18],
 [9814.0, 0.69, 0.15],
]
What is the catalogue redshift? 0.51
